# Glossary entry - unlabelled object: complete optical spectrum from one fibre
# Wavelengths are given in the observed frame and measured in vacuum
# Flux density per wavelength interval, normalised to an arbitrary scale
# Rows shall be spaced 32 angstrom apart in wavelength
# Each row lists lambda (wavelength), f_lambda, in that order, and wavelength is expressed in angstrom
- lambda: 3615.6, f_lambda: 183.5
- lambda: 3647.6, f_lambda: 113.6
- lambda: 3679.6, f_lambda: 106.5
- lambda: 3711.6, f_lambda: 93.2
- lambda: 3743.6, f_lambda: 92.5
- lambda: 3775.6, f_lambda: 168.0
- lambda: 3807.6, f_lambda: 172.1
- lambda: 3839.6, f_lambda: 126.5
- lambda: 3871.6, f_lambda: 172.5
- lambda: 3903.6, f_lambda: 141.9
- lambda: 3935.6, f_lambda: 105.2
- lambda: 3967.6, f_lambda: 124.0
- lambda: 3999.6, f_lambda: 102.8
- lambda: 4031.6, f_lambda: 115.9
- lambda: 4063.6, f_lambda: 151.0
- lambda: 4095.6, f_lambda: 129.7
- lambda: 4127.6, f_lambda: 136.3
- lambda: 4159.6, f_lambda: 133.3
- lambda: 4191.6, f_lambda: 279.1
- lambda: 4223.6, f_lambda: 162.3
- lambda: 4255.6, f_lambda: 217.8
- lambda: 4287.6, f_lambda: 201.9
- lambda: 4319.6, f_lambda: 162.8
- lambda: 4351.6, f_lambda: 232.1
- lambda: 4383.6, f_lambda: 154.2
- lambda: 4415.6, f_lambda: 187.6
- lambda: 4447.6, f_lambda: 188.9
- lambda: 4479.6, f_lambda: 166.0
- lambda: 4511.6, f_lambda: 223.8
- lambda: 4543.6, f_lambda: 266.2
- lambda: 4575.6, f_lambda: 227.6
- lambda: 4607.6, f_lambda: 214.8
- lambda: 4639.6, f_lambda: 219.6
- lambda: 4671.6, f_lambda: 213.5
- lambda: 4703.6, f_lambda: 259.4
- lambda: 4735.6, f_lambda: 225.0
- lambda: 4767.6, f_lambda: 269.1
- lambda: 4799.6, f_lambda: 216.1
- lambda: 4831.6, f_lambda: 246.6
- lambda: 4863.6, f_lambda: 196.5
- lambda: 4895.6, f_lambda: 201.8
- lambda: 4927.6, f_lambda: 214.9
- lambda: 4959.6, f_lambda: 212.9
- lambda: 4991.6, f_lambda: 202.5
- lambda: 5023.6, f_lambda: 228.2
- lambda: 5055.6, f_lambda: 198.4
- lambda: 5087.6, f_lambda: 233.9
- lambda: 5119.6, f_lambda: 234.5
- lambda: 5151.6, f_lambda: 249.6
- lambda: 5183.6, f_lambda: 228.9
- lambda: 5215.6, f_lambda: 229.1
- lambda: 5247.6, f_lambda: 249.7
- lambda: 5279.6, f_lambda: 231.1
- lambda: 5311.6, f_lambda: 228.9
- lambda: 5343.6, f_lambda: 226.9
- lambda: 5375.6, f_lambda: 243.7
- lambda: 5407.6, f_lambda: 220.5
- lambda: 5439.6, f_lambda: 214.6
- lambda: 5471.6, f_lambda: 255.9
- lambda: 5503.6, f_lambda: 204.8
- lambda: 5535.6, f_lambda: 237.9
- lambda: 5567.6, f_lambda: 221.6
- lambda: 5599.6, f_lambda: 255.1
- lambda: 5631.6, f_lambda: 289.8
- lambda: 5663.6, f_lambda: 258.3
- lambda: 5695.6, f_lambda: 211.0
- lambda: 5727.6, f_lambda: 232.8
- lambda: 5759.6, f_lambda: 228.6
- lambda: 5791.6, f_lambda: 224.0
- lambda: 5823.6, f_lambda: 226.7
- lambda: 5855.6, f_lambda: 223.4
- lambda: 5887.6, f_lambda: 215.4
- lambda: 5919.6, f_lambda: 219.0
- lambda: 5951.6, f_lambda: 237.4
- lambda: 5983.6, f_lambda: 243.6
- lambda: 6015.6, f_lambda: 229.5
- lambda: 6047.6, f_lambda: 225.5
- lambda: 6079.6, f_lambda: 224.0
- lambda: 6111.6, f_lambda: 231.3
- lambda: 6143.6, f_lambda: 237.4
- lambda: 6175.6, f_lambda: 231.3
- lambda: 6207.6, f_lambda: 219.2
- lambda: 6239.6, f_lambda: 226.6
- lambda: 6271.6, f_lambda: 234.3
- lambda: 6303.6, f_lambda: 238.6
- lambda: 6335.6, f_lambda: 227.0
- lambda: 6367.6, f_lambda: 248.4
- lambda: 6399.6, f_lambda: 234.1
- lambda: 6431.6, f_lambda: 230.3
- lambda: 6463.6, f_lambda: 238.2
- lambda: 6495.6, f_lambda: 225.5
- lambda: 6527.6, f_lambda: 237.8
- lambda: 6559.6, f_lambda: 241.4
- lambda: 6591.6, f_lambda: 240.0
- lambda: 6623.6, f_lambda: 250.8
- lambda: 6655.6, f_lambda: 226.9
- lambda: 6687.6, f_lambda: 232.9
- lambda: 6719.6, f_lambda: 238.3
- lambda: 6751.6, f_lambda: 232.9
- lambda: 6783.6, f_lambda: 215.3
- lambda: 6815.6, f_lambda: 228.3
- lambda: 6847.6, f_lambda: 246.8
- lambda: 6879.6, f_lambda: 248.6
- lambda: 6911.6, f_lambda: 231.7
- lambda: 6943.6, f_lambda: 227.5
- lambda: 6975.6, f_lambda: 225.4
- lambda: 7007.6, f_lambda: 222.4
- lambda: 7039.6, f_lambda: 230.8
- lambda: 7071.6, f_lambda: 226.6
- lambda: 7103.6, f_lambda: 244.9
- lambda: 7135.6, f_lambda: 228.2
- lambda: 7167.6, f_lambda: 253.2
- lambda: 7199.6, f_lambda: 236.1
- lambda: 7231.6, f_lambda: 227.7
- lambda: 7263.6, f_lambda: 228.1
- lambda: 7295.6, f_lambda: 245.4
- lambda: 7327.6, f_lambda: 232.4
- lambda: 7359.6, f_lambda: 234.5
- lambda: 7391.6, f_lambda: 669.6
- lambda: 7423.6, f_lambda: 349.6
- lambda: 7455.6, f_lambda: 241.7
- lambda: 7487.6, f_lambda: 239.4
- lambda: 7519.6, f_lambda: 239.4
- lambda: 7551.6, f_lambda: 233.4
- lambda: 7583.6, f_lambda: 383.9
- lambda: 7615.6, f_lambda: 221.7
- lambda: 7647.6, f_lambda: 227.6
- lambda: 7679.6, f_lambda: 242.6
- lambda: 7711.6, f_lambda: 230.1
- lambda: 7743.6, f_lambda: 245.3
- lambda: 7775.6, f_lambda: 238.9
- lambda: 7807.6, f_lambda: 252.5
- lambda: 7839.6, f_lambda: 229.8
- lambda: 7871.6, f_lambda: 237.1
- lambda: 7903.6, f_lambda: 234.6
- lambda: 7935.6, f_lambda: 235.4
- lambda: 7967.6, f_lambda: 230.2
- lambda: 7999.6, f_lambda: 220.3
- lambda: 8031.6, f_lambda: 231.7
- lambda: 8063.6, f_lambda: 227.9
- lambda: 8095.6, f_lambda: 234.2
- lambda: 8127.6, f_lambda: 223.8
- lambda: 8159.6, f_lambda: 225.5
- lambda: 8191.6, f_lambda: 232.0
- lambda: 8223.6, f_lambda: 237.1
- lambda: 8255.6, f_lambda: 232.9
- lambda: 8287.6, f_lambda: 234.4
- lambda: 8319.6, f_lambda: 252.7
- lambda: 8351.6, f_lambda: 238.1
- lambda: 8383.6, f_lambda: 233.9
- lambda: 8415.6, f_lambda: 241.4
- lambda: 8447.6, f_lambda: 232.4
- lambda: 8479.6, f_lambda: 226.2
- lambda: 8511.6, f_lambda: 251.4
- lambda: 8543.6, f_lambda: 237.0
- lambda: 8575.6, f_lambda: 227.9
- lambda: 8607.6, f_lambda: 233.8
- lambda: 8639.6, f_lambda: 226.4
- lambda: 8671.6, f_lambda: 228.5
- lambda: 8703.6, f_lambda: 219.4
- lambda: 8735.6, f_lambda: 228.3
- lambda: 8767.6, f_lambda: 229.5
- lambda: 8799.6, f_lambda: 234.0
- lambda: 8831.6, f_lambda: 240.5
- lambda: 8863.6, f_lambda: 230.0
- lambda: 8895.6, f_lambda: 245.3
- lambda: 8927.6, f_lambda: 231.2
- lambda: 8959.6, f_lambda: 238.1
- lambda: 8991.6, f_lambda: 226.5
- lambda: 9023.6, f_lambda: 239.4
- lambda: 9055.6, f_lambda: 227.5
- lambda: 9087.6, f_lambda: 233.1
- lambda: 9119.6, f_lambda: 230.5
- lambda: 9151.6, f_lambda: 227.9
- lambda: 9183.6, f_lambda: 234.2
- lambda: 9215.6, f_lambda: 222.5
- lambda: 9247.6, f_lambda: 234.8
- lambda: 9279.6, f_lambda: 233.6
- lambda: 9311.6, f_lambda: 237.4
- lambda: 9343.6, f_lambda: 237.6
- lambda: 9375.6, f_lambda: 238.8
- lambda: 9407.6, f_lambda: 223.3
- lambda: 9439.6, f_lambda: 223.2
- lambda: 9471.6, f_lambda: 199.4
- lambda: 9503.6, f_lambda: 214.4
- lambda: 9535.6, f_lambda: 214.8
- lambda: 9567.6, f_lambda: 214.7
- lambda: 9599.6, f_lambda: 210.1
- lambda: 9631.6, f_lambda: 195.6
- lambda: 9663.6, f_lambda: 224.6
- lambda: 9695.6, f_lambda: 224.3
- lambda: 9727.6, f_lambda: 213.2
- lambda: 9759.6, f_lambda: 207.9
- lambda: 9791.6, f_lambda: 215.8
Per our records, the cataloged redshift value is 0.127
